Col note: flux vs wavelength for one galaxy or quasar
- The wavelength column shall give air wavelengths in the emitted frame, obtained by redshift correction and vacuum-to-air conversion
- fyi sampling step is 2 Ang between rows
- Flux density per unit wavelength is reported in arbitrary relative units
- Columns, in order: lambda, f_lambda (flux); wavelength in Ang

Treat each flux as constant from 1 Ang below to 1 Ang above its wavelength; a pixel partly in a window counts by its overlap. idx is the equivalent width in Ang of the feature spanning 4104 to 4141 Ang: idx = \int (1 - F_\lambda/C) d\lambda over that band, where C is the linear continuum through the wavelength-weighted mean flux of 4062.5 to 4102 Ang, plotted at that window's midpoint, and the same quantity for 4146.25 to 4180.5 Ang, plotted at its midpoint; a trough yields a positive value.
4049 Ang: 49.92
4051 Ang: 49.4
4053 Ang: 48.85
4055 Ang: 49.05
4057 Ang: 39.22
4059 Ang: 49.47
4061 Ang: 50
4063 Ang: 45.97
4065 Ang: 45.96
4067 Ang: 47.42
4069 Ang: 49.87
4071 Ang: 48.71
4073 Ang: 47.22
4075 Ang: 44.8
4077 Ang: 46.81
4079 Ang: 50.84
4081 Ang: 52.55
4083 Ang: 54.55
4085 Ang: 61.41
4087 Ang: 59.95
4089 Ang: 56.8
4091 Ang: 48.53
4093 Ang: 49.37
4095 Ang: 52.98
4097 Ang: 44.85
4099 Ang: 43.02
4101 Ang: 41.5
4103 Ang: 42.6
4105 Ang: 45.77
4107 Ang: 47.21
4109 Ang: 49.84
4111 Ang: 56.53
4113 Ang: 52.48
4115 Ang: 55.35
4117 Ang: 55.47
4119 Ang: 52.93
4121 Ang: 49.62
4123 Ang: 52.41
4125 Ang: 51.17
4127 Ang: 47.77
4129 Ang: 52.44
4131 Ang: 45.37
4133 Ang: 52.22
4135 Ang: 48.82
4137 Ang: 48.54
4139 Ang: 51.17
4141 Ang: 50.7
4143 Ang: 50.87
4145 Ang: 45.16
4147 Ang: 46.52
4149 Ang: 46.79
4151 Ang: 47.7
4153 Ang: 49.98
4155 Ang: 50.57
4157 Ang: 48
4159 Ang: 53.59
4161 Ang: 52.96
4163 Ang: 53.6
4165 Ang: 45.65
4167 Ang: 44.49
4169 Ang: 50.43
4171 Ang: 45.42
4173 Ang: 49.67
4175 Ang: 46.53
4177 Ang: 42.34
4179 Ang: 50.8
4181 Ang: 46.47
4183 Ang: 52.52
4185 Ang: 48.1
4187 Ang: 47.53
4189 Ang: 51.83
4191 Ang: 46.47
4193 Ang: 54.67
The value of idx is -1.3 Ang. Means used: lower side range 49.7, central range 50.8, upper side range 48.5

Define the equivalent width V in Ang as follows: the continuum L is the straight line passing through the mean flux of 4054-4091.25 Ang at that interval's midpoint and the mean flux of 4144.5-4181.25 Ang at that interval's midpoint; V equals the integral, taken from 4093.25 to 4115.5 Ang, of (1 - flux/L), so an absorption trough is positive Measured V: 0.51 Ang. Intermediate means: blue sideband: 50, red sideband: 48.3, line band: 48.3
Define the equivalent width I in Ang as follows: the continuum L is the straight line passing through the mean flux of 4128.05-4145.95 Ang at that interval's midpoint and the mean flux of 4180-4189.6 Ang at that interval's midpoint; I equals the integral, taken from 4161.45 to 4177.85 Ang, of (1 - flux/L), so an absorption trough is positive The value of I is 0.6 Ang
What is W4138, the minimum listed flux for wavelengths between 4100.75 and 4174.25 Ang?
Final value 41.5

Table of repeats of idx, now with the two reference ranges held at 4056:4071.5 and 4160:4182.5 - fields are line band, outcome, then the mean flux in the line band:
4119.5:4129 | -0.6 Ang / 50.6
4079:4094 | -2.3 Ang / 54.5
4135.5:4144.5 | -0.4 Ang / 50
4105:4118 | -1.3 Ang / 52.3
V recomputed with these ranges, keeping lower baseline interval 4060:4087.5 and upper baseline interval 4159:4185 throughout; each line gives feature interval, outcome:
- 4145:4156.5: 0.22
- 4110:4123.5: -1.10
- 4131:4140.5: -0.10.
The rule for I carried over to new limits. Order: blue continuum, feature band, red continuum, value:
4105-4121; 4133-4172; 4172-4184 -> 0.5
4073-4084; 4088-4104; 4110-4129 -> 1.1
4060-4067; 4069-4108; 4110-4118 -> 1.2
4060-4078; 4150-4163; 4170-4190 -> -0.7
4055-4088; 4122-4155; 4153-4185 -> -0.1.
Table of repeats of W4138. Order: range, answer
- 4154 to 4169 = 44.49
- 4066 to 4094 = 44.8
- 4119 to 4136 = 45.37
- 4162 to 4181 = 42.34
